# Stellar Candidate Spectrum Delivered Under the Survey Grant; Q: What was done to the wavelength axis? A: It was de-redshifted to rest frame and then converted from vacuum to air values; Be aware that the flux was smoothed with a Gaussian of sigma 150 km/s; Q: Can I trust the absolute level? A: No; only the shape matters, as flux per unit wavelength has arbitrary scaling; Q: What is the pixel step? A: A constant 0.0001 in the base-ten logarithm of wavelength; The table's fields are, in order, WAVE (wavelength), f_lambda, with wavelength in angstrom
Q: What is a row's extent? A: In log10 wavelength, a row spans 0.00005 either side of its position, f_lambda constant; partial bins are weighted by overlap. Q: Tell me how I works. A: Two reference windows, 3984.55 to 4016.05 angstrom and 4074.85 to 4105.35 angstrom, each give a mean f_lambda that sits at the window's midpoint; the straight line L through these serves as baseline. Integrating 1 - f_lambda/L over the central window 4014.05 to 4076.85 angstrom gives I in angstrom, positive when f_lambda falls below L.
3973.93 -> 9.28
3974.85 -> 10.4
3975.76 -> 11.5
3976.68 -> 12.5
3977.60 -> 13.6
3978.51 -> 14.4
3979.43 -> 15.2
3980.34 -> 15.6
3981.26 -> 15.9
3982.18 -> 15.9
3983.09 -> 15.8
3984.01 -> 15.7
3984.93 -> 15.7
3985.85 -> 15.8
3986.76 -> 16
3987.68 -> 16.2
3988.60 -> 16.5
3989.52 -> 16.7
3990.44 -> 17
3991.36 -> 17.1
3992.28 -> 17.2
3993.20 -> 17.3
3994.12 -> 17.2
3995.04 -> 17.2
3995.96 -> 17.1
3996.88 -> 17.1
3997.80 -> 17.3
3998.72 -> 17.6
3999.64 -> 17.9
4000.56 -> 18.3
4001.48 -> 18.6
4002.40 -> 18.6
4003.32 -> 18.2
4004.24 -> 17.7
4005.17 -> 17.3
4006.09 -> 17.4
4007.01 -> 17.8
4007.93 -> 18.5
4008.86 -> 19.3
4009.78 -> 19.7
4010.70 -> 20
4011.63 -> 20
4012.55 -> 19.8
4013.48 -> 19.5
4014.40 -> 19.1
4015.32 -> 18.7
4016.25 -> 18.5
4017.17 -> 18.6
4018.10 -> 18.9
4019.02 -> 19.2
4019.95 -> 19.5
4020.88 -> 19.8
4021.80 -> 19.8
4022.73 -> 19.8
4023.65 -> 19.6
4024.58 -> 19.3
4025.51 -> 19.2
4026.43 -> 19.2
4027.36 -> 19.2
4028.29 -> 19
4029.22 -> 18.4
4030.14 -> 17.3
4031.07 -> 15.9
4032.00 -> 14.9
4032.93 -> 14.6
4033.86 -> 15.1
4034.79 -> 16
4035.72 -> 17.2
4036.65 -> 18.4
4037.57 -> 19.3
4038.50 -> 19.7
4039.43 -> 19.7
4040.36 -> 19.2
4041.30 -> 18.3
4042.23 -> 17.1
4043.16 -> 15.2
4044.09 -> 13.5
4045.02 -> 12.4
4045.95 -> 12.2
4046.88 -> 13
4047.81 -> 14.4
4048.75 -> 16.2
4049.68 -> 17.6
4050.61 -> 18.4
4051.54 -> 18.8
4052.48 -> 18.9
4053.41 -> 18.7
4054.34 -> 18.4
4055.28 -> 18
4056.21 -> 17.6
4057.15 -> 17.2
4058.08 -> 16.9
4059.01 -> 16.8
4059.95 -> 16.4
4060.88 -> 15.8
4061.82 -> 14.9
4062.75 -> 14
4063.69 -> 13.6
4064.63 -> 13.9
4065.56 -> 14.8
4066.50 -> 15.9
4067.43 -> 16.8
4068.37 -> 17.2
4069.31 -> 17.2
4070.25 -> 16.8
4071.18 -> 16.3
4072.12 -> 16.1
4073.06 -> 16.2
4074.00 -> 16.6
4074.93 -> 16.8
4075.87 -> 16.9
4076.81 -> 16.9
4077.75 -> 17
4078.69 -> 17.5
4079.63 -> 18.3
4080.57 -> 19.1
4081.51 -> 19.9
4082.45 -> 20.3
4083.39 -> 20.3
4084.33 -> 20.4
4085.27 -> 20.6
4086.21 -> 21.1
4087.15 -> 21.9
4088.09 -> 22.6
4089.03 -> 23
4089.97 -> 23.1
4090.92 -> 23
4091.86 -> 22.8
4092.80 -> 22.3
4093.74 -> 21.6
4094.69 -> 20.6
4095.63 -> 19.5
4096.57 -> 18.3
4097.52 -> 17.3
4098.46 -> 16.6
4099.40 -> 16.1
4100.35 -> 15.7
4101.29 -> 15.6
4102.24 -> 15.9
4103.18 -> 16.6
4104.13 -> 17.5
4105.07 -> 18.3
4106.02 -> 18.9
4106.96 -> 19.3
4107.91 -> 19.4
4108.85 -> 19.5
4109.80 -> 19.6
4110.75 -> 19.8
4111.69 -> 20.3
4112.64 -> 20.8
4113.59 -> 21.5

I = 4.64 angstrom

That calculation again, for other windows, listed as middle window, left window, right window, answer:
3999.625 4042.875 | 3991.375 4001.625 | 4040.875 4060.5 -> -3.60 angstrom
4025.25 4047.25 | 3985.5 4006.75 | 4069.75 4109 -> 1.39 angstrom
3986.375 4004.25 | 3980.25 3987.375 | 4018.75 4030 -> -0.57 angstrom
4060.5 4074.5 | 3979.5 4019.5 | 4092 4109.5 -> 1.85 angstrom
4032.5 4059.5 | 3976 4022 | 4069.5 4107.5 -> 1.95 angstrom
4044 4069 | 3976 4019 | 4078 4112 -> 3.45 angstrom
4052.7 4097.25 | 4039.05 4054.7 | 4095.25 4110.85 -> -2.81 angstrom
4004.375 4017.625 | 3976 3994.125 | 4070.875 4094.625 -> -1.60 angstrom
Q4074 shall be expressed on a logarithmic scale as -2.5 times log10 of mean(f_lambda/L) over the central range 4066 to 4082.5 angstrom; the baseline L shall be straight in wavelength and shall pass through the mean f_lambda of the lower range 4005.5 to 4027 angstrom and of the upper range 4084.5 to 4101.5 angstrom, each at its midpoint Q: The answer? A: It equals 0.16 mag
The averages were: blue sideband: 19.2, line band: 17.2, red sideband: 20.2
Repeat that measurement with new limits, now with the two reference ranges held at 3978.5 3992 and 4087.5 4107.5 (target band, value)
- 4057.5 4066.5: 0.191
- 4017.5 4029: -0.131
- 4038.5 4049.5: 0.126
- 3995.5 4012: -0.104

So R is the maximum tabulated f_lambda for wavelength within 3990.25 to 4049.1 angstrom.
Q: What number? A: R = 20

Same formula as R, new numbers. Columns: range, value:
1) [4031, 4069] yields 19.7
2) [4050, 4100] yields 23.1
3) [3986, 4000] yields 17.9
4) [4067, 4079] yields 17.5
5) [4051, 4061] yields 18.9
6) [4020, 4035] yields 19.8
